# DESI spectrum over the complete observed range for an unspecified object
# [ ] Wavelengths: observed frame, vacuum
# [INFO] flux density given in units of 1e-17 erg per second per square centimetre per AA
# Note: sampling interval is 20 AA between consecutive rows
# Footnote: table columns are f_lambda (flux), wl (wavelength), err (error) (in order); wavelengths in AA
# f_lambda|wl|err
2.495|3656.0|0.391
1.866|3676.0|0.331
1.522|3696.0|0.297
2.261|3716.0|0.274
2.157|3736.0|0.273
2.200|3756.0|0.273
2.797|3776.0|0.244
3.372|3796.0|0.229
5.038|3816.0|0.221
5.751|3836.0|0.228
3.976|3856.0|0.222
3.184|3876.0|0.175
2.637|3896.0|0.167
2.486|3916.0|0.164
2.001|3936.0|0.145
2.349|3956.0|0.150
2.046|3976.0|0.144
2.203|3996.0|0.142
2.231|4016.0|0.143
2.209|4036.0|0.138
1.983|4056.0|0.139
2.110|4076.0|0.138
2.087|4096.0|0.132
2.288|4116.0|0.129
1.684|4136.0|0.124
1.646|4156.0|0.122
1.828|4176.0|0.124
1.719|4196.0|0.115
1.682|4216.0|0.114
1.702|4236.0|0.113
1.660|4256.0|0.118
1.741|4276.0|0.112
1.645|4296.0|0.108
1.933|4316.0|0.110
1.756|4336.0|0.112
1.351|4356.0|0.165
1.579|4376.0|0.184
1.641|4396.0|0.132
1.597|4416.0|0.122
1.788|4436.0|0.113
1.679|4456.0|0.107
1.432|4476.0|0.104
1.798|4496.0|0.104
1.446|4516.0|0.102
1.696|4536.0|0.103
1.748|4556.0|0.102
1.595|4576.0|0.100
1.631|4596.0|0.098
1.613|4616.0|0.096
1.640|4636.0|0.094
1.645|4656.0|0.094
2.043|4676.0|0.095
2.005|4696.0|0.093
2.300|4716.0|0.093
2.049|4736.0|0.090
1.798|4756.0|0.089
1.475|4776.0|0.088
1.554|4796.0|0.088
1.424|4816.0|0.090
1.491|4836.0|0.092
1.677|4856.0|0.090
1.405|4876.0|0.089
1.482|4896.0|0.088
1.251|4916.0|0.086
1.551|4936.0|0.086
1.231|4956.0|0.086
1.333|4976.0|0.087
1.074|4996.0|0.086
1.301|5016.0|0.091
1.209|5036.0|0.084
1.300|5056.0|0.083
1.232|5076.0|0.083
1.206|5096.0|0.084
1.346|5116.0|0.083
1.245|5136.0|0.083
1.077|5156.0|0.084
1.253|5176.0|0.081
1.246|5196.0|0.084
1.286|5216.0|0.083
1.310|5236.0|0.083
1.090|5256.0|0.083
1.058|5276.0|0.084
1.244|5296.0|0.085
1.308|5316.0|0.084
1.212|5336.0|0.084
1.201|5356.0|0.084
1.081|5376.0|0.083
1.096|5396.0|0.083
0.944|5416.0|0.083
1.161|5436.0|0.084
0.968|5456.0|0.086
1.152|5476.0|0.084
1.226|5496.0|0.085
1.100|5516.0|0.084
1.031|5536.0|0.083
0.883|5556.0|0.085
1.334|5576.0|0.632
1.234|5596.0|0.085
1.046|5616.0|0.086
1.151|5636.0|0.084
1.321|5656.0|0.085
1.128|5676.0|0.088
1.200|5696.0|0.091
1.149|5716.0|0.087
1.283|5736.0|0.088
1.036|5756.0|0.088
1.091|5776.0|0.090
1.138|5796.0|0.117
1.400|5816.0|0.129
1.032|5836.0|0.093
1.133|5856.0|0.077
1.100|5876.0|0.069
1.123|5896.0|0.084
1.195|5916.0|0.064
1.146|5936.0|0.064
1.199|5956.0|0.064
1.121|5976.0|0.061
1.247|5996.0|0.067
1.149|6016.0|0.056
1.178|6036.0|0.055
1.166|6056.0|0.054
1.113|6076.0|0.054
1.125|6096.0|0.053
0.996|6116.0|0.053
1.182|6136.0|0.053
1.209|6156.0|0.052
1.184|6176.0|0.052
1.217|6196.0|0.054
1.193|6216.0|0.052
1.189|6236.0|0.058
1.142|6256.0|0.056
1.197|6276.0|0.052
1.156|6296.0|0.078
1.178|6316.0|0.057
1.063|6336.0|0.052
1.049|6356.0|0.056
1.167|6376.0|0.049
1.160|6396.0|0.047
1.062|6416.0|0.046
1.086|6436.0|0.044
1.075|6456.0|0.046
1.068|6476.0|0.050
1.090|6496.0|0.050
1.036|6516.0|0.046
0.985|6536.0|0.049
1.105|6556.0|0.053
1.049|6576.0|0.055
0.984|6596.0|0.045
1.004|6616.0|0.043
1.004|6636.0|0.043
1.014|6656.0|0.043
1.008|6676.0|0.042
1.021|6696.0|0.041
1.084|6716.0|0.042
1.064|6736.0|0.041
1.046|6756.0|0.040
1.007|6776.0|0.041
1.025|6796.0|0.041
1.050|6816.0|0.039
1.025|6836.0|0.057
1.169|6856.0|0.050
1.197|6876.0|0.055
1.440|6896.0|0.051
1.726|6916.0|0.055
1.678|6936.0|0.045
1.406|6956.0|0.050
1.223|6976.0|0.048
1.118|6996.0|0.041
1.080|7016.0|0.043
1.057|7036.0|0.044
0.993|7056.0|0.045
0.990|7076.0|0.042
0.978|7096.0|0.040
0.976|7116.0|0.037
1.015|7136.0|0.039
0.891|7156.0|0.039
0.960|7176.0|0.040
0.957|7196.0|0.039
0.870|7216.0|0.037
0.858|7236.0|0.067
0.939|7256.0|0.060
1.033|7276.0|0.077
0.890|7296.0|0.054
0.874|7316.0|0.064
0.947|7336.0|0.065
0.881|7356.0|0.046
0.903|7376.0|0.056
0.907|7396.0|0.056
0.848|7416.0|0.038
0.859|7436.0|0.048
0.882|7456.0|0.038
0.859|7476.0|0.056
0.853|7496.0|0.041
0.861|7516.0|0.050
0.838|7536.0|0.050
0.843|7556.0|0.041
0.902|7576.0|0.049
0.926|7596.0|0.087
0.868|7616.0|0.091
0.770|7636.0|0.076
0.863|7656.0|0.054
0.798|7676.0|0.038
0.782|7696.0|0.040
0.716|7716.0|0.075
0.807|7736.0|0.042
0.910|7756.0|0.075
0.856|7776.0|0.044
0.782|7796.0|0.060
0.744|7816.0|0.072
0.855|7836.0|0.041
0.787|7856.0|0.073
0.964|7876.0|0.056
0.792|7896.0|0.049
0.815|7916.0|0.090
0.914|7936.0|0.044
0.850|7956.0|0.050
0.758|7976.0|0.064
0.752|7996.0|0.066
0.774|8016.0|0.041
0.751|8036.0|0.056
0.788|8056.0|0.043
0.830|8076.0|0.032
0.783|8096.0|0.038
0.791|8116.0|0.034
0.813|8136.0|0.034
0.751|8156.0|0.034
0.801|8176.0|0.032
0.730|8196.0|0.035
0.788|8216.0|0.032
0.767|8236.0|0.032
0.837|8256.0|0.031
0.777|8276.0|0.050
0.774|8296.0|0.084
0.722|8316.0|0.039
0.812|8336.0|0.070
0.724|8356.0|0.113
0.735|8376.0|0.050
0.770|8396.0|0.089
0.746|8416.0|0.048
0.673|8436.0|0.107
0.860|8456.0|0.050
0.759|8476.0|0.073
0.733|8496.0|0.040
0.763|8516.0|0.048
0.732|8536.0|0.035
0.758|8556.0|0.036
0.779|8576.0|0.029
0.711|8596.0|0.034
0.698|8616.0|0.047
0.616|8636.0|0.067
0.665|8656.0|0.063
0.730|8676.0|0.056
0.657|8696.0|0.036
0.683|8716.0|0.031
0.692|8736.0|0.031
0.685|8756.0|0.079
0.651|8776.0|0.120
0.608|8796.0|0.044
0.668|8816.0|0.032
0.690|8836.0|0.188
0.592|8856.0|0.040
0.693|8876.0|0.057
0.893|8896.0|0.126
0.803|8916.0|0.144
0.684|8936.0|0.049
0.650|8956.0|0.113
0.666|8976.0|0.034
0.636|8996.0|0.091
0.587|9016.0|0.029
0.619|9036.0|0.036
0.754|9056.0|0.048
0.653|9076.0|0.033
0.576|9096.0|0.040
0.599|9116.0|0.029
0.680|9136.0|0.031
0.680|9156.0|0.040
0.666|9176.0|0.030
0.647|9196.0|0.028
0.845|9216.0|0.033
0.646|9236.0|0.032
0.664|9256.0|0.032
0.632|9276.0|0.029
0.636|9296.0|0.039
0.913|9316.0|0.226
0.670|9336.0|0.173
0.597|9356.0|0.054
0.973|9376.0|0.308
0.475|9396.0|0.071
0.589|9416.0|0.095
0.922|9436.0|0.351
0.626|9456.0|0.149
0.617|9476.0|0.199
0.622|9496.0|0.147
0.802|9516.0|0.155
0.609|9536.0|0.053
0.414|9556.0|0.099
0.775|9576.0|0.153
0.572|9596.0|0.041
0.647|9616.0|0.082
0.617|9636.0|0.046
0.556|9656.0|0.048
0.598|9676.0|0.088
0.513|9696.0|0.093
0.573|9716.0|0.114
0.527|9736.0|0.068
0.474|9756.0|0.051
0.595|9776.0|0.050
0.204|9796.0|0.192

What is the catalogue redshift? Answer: 1.473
